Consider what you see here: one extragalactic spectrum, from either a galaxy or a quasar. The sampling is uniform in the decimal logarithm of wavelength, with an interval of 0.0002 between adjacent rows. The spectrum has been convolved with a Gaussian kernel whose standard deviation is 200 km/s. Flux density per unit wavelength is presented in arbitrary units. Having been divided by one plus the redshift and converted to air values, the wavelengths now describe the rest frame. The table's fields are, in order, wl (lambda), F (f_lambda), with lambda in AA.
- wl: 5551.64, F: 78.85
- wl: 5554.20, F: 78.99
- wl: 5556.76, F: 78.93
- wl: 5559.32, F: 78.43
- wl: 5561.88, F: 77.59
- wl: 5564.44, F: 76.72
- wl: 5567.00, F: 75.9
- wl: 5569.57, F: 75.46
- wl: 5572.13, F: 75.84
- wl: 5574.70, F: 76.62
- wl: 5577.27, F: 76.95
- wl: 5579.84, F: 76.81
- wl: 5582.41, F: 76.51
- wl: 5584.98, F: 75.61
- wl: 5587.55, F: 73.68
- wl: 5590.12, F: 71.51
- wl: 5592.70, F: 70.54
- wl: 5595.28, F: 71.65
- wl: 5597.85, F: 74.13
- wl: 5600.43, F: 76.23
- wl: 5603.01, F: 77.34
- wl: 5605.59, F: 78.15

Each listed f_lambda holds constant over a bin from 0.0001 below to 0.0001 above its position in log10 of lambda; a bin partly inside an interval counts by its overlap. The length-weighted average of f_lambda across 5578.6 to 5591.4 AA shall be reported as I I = 74.9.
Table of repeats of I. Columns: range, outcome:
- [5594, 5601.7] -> 74.1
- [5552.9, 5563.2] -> 78.5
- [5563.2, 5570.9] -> 76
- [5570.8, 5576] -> 76.2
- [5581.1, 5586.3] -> 76.1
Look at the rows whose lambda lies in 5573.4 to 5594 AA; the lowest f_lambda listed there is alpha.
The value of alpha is 70.54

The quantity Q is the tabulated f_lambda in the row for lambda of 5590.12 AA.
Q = 71.51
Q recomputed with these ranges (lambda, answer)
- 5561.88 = 77.59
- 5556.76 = 78.93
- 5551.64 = 78.85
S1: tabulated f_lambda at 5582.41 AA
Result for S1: 76.51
